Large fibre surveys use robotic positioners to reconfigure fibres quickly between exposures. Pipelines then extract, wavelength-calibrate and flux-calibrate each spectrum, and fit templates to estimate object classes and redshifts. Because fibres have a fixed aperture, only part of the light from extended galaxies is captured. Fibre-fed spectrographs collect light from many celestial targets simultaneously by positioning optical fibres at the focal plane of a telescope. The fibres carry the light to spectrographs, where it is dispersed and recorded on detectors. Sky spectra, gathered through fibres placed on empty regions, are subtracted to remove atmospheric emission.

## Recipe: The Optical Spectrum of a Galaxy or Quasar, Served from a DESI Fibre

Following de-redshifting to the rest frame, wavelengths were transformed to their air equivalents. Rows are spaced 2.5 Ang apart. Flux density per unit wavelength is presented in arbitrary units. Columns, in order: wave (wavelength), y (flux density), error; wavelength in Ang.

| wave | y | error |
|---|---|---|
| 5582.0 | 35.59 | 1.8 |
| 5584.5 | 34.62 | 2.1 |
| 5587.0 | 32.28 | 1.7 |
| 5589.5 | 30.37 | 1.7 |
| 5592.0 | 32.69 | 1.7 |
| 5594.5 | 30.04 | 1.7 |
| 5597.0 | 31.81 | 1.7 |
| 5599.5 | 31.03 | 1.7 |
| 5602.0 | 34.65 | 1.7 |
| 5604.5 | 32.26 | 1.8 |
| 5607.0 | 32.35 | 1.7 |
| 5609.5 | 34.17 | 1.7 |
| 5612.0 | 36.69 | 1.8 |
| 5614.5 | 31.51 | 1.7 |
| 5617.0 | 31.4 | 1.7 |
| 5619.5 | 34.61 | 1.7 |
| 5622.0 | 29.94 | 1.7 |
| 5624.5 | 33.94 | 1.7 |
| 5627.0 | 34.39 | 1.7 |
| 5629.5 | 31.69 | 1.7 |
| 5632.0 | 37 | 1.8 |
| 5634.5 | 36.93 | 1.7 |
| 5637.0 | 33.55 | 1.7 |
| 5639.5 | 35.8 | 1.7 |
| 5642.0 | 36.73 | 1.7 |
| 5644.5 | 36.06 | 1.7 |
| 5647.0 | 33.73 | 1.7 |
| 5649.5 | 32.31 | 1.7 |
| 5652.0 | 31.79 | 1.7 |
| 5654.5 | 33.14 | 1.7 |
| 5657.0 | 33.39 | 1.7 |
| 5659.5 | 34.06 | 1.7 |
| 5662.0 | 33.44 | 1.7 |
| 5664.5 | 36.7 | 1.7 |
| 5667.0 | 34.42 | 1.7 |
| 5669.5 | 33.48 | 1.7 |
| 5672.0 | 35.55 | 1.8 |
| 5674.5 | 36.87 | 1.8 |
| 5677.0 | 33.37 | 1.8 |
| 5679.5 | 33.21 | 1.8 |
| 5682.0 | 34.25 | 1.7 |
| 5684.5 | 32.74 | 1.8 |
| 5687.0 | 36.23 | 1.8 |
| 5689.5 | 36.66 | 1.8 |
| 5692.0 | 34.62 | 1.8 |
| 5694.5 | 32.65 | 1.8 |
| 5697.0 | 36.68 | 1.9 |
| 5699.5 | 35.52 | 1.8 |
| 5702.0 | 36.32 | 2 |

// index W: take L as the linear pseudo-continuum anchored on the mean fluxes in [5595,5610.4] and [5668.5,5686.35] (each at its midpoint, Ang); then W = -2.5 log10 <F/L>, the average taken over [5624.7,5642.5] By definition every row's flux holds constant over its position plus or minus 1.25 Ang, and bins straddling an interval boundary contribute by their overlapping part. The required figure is -0.06 mag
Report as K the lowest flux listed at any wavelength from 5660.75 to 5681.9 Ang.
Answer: 33.21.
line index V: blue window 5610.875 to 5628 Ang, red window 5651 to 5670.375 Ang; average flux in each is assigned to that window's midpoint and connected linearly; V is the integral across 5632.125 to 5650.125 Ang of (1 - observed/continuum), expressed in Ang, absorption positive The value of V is -0.9 Ang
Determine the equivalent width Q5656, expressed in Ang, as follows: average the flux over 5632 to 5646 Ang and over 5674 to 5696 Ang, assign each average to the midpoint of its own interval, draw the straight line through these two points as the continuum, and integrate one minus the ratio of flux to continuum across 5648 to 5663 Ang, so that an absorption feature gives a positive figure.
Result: 0.99 Ang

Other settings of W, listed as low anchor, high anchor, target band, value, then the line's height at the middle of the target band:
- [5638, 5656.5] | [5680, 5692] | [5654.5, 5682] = 0.00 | 34.5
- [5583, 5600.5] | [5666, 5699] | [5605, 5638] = -0.03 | 32.8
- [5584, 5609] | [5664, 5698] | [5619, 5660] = -0.02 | 33.5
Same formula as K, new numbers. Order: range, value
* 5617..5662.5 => 29.94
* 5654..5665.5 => 33.14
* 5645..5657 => 31.79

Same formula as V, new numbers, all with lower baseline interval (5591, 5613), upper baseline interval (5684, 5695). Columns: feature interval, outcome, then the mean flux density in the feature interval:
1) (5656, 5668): -0.1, 34.4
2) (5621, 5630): 0.2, 32.6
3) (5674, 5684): 0.1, 34.1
